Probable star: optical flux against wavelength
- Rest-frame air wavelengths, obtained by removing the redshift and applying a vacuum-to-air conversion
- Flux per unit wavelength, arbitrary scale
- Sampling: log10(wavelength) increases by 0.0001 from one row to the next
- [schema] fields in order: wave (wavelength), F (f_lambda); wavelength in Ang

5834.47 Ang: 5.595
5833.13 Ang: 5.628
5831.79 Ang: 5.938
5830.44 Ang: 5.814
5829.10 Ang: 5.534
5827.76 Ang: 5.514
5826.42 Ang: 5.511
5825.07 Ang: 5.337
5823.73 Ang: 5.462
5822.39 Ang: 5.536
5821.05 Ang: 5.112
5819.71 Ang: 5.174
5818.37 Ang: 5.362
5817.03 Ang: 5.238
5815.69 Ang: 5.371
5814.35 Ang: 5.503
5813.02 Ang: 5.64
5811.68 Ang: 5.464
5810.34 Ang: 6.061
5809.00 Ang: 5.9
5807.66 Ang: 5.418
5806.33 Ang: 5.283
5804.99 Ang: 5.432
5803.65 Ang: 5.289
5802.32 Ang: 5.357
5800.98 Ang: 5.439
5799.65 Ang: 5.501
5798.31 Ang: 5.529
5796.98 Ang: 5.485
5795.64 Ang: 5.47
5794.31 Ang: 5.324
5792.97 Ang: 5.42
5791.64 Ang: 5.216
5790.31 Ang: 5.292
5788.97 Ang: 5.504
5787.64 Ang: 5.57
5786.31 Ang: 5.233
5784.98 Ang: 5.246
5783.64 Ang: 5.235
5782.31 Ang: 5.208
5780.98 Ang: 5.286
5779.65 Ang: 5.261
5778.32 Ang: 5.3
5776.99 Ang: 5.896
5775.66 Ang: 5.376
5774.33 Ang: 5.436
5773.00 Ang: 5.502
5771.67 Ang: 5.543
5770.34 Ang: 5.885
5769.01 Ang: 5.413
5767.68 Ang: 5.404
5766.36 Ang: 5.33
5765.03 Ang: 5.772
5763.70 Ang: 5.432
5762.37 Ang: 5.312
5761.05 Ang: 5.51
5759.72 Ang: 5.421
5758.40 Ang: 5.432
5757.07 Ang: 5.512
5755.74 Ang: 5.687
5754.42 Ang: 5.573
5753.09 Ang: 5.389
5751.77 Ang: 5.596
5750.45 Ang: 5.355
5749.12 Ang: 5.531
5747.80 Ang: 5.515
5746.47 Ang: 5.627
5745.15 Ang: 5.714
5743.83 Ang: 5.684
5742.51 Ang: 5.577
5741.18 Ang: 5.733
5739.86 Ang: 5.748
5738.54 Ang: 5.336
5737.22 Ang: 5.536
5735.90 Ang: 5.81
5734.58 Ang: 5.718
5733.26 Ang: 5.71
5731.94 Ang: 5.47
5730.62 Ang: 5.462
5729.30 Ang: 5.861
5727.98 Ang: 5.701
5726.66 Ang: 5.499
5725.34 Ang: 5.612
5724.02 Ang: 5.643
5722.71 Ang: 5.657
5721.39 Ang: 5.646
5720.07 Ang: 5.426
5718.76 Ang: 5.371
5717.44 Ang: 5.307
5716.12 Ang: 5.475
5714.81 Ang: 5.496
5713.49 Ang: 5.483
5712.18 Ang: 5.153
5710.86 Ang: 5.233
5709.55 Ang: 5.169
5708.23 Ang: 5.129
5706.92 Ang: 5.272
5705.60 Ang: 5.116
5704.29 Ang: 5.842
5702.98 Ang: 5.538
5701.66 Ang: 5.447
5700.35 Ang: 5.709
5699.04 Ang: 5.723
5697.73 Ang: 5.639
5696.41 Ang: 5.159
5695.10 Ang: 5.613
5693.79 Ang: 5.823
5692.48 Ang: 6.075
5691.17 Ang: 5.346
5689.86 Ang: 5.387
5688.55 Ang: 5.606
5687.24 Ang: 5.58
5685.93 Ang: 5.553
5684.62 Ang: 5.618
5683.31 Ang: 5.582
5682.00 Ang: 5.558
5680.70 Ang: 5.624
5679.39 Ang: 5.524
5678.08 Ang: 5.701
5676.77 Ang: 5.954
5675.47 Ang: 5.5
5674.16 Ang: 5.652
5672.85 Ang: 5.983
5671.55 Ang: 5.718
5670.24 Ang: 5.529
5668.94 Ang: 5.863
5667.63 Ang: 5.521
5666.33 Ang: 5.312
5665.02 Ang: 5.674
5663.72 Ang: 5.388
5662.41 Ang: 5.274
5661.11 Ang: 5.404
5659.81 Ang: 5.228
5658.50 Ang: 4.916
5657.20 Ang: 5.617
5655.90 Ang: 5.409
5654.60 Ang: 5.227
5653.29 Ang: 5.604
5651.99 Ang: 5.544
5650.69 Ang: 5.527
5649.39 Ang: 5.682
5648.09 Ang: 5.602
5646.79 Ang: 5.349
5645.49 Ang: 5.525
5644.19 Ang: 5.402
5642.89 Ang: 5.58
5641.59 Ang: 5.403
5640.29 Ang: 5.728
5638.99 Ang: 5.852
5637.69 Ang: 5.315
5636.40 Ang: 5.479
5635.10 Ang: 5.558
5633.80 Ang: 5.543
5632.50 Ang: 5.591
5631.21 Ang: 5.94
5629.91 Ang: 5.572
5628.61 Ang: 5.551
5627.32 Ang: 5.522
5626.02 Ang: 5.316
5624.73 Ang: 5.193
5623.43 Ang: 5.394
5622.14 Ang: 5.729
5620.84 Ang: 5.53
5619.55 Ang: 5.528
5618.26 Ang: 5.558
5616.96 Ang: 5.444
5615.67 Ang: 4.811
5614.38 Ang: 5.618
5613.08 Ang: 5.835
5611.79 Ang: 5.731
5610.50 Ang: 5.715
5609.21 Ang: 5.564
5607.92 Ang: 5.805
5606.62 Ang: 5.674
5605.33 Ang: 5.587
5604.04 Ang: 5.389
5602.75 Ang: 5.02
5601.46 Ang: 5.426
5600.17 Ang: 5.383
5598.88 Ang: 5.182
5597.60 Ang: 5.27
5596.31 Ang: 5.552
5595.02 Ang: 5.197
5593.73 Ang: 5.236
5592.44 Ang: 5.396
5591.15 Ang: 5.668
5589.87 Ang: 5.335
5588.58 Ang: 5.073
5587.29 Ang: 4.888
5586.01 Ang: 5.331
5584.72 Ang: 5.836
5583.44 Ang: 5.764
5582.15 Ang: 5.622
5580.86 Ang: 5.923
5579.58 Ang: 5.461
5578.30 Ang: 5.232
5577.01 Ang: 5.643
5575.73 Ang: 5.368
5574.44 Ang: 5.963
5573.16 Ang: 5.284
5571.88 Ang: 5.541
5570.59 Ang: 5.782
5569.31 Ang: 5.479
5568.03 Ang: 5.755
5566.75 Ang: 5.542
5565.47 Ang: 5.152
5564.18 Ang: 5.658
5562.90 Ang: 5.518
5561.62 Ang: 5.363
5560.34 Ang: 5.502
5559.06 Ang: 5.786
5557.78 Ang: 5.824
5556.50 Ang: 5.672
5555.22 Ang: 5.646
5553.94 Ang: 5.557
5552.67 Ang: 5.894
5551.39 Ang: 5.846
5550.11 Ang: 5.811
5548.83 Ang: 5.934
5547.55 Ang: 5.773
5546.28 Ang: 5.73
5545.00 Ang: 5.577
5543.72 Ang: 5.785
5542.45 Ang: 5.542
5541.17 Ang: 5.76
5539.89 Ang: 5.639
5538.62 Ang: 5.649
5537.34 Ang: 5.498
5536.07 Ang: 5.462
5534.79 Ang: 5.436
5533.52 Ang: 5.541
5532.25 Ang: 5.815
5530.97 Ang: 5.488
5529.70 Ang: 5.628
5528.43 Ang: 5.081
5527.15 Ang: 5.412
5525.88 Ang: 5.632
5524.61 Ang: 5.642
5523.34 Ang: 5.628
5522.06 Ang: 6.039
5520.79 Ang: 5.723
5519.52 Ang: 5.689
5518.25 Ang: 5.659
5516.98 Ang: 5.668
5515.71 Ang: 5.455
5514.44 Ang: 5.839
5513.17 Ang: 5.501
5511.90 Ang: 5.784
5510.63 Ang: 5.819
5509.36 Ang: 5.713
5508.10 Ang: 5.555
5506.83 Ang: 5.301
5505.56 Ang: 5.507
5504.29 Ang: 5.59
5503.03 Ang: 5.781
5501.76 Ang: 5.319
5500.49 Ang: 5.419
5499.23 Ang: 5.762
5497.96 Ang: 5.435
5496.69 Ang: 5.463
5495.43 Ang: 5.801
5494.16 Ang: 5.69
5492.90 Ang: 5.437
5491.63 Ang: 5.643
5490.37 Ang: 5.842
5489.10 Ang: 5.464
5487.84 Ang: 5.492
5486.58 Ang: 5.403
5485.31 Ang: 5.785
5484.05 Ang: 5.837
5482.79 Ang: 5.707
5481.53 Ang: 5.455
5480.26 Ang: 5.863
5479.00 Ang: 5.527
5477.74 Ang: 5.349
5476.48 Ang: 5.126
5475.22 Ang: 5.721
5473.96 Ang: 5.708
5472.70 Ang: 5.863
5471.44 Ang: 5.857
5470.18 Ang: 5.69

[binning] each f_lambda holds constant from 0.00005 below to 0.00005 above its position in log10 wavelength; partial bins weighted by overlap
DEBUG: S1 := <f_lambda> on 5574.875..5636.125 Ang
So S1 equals 5.48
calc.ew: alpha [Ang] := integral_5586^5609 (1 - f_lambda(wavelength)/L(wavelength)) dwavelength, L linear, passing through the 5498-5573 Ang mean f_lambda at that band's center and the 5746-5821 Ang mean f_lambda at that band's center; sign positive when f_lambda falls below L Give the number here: 0.89 Ang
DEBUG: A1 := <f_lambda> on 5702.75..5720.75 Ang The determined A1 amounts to 5.36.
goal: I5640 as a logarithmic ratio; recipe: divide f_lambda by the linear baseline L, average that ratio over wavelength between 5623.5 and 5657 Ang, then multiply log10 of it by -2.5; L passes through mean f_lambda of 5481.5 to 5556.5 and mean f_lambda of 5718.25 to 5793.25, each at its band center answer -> 0.01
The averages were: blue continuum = 5.63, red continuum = 5.51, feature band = 5.52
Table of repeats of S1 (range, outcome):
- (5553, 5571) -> 5.59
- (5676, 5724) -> 5.52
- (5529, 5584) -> 5.62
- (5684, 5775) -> 5.53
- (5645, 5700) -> 5.55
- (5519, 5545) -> 5.6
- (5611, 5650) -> 5.53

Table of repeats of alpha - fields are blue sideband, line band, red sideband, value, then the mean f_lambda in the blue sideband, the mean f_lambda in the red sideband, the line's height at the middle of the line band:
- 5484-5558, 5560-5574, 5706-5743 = 0.2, 5.63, 5.5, 5.6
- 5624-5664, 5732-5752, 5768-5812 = -0.6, 5.48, 5.45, 5.46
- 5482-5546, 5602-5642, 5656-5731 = 0.2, 5.61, 5.52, 5.56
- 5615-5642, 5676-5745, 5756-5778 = -0.6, 5.5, 5.51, 5.51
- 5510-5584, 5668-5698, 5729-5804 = -0.5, 5.63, 5.49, 5.54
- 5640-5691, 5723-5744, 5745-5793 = -0.6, 5.53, 5.46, 5.48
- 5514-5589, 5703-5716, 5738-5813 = 0.4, 5.6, 5.48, 5.52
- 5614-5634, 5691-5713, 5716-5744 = 0.4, 5.49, 5.59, 5.56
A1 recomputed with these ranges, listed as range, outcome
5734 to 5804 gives 5.48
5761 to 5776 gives 5.49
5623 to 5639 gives 5.51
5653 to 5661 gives 5.32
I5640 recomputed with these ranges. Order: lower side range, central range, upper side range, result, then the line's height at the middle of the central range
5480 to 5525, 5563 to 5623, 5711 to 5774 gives 0.02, 5.6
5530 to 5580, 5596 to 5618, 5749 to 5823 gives 0.02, 5.58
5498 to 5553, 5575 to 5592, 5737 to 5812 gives 0.02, 5.6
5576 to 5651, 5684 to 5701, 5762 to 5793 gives -0.03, 5.46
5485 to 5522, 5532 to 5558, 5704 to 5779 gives -0.02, 5.59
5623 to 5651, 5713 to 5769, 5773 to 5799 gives -0.02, 5.43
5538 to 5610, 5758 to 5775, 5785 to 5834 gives 0.00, 5.48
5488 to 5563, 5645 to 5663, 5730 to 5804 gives 0.03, 5.55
